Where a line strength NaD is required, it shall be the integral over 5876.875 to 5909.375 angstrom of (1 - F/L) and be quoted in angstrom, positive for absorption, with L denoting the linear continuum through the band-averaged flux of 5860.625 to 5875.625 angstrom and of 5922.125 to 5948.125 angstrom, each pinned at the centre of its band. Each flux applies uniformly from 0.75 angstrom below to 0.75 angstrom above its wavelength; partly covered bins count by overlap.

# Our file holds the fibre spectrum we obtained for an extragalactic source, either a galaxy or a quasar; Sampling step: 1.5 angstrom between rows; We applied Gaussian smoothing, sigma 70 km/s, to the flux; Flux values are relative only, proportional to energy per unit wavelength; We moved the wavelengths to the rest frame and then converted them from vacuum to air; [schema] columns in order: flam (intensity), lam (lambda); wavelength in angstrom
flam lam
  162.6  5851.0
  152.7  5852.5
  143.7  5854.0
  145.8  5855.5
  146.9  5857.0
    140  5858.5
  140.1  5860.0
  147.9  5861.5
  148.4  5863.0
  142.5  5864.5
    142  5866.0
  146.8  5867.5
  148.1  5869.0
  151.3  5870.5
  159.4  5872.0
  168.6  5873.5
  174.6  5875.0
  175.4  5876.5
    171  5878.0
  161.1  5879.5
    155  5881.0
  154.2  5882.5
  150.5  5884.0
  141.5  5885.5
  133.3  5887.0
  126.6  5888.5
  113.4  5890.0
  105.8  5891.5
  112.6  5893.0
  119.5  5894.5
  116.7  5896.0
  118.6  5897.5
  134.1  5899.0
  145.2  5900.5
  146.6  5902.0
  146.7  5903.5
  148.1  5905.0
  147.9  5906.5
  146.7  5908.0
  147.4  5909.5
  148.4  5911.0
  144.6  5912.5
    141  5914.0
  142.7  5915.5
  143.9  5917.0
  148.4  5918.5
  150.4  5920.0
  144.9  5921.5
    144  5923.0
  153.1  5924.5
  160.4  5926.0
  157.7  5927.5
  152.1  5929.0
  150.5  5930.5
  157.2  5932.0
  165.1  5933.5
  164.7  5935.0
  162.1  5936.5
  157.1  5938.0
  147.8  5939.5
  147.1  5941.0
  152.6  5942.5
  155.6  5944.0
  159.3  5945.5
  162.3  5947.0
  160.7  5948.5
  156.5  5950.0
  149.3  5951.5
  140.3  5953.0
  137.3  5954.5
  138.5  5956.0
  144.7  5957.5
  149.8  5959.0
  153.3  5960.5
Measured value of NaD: 3.2 angstrom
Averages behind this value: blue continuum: 153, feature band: 138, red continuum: 156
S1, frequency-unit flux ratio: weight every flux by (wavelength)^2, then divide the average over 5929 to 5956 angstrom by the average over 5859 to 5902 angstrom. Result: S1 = 1.1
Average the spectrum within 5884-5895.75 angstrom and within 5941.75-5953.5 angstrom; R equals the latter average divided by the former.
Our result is 1.3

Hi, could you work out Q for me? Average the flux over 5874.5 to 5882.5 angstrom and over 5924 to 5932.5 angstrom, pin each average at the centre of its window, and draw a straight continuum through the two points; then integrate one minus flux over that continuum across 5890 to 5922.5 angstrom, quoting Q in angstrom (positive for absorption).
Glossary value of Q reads 4.51 angstrom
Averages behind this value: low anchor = 166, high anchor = 155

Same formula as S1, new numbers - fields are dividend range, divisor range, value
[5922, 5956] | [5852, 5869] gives 1.09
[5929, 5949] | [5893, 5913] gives 1.15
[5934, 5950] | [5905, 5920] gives 1.09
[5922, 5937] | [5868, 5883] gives 0.98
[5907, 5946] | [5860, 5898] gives 1.07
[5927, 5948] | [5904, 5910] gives 1.07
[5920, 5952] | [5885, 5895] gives 1.30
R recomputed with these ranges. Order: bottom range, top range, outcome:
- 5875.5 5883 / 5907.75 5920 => 0.89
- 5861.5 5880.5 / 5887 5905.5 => 0.81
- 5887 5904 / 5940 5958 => 1.19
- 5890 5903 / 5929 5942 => 1.25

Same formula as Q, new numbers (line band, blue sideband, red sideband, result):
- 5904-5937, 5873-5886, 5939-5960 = 0.8 angstrom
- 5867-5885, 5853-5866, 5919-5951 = -1.6 angstrom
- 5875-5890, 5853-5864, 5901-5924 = -0.6 angstrom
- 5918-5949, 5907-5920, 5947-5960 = -1.7 angstrom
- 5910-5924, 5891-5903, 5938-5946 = -0.8 angstrom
